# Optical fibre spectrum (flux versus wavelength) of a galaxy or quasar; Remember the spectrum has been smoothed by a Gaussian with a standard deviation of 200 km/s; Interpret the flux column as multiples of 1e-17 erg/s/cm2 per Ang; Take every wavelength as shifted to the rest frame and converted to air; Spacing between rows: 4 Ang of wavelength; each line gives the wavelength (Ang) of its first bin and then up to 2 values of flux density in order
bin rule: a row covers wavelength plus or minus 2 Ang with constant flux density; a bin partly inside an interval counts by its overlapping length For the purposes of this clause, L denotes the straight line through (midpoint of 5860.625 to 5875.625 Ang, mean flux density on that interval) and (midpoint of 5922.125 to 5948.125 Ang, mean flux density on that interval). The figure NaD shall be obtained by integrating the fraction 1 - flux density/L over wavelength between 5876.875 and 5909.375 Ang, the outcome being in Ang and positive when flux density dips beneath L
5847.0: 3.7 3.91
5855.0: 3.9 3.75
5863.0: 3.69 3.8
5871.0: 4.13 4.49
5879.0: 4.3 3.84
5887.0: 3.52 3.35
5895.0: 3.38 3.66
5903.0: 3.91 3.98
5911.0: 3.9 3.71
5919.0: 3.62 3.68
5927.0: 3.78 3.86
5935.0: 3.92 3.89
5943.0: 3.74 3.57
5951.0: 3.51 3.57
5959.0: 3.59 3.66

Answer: 1.3 Ang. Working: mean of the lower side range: 3.98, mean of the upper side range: 3.79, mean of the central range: 3.75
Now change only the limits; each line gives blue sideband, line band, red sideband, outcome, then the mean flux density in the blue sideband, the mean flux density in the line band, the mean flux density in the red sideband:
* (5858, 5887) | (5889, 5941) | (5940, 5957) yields 0.4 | 3.98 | 3.74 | 3.61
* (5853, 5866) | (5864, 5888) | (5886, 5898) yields -2.8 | 3.78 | 4.02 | 3.43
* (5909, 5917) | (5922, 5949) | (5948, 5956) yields -1.0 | 3.8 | 3.78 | 3.54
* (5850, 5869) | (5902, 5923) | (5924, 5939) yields 0.2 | 3.8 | 3.81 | 3.85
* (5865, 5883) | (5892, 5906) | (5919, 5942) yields 1.2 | 4.14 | 3.65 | 3.8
